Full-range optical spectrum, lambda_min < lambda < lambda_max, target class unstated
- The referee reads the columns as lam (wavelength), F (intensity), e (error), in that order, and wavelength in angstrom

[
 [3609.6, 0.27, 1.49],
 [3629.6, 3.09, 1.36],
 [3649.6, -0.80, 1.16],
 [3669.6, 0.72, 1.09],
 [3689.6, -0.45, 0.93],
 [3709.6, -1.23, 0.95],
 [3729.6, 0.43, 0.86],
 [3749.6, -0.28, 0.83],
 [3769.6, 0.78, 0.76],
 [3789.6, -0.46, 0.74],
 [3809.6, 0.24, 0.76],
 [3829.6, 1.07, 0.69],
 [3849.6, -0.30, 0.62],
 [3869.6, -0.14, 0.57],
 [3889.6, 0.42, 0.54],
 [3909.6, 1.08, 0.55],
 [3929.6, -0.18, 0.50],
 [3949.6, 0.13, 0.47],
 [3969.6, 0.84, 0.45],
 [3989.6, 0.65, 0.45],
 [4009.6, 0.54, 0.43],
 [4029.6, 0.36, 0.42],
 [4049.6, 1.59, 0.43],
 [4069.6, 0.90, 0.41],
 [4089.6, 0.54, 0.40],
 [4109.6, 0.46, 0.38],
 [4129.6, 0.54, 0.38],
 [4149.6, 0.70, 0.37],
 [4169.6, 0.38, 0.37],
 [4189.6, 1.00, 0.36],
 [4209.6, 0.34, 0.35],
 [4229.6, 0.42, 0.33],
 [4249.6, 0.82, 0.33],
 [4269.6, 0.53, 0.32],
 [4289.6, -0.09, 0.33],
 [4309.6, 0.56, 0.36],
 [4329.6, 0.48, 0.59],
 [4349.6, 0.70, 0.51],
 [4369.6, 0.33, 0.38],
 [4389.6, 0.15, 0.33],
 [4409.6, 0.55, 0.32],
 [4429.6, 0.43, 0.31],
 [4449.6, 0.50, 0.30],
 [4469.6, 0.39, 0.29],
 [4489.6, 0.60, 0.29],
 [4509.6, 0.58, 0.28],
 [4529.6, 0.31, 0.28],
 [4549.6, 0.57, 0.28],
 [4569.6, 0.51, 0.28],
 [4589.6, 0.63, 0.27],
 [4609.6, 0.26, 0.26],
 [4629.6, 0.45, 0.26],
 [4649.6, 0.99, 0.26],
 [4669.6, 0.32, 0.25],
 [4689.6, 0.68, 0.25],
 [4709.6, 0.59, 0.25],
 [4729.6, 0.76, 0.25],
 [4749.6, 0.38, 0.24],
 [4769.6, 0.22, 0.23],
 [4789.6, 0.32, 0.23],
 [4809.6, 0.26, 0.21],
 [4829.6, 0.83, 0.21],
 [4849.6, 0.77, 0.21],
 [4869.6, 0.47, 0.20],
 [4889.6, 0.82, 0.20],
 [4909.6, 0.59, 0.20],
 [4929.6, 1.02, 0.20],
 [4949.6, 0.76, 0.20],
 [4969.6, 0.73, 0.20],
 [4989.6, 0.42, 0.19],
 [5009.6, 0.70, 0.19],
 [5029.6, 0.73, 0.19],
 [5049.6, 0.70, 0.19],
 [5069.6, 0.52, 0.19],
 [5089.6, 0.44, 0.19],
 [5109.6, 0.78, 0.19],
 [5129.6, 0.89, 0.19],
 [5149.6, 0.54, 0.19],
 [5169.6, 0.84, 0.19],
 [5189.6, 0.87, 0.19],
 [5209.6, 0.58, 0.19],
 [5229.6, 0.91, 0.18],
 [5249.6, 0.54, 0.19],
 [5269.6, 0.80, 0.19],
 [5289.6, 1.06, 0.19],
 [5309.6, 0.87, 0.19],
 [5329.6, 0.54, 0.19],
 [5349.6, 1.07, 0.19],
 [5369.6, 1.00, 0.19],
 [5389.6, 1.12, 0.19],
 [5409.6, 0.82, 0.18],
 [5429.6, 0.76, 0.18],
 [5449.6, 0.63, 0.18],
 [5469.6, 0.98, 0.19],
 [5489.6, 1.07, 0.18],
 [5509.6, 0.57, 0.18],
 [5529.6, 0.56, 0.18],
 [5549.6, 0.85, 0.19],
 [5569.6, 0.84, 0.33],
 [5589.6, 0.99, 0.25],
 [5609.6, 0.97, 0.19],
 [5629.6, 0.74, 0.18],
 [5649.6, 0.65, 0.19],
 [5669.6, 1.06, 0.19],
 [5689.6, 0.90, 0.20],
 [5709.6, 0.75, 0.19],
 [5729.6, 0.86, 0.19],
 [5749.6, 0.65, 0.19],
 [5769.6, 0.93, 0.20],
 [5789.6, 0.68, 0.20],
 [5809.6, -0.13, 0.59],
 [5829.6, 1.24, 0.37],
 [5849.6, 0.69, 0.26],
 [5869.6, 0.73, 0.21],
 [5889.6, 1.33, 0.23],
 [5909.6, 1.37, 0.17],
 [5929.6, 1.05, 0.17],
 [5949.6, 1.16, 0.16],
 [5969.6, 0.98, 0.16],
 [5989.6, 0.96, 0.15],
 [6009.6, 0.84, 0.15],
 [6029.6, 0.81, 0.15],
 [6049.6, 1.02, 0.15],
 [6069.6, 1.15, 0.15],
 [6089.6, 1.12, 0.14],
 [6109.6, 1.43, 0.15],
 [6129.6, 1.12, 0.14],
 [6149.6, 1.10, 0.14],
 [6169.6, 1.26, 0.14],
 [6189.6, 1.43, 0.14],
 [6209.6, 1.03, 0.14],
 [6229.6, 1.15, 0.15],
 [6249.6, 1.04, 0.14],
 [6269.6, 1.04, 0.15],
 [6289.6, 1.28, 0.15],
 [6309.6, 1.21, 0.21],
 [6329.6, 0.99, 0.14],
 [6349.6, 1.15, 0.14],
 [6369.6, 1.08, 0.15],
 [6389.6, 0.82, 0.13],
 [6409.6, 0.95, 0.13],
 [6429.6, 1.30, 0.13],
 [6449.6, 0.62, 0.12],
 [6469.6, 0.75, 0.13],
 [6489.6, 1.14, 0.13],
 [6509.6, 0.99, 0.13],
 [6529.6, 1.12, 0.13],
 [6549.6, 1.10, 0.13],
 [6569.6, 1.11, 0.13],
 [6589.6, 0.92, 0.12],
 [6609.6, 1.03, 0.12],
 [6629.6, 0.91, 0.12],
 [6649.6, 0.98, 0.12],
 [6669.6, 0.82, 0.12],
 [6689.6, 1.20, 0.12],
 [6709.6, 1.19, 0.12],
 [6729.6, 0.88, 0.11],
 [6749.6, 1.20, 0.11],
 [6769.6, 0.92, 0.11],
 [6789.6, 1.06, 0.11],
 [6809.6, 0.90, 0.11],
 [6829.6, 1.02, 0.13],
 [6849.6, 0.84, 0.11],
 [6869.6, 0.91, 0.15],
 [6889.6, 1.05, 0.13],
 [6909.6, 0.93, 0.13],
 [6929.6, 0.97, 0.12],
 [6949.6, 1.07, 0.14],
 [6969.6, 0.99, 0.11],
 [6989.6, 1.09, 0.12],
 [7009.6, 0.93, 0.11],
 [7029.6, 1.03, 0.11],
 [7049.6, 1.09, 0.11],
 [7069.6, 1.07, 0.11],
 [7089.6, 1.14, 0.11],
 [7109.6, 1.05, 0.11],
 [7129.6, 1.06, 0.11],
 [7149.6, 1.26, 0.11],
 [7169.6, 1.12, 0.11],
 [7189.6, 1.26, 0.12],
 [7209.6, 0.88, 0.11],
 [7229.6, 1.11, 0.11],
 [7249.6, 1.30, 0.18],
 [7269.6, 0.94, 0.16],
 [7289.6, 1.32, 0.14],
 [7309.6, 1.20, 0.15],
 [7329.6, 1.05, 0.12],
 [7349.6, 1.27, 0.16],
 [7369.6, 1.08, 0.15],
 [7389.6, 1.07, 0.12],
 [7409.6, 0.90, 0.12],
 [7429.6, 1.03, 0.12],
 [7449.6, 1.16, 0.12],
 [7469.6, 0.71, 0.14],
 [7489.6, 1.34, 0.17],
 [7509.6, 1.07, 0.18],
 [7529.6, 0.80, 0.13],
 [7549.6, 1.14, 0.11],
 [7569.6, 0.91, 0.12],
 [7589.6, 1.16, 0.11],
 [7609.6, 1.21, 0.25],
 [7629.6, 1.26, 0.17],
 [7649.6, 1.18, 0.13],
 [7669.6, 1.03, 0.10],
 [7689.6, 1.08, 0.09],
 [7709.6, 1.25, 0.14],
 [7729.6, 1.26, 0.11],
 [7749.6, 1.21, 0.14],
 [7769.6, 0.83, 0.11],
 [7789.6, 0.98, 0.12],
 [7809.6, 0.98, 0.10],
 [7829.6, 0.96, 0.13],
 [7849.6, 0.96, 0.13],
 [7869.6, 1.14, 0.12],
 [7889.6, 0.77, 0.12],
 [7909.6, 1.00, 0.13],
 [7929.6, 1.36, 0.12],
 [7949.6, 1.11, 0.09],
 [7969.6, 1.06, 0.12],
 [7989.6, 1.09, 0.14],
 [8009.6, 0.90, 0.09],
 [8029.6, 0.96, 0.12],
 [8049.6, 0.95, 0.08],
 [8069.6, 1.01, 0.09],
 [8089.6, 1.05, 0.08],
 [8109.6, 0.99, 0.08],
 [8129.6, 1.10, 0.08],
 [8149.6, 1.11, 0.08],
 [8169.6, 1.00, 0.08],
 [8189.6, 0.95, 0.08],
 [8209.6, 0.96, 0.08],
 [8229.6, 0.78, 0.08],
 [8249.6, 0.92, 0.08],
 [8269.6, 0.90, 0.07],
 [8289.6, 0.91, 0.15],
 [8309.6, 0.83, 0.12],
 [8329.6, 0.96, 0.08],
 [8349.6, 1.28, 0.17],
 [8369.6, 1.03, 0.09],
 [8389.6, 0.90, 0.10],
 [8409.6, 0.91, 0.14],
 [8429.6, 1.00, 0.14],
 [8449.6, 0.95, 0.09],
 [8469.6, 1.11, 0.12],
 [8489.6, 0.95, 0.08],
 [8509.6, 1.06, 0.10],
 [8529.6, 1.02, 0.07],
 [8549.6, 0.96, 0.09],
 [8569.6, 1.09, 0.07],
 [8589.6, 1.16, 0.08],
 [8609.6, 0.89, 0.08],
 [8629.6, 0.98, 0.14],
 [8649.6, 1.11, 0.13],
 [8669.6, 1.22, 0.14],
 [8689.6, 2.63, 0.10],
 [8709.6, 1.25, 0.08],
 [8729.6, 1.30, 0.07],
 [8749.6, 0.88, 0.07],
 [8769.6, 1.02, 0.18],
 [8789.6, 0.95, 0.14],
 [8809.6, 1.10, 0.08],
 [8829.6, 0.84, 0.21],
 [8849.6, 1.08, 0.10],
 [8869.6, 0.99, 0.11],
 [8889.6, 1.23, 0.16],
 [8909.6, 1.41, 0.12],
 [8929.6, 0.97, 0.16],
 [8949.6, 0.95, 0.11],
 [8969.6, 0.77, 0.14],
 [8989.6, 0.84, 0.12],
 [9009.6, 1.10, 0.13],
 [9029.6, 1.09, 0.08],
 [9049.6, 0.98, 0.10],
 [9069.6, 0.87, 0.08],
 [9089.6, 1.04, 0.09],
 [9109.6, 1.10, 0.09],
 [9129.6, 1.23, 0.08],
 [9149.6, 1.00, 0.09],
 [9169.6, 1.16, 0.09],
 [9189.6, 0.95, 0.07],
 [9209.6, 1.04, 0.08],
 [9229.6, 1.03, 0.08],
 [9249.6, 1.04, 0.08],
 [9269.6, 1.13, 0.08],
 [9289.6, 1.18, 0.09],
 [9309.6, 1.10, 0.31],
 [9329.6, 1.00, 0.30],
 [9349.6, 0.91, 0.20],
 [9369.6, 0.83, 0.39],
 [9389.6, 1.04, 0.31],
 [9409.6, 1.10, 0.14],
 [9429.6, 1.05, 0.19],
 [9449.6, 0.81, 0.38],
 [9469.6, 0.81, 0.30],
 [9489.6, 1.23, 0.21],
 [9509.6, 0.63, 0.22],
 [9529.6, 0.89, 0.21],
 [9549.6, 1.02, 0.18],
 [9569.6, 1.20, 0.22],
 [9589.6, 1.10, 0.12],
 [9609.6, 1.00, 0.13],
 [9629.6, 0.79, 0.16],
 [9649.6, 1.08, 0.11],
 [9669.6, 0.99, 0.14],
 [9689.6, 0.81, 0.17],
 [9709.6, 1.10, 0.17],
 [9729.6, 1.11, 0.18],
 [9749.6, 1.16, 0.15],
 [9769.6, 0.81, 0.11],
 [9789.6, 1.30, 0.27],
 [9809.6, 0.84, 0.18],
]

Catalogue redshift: 0.324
